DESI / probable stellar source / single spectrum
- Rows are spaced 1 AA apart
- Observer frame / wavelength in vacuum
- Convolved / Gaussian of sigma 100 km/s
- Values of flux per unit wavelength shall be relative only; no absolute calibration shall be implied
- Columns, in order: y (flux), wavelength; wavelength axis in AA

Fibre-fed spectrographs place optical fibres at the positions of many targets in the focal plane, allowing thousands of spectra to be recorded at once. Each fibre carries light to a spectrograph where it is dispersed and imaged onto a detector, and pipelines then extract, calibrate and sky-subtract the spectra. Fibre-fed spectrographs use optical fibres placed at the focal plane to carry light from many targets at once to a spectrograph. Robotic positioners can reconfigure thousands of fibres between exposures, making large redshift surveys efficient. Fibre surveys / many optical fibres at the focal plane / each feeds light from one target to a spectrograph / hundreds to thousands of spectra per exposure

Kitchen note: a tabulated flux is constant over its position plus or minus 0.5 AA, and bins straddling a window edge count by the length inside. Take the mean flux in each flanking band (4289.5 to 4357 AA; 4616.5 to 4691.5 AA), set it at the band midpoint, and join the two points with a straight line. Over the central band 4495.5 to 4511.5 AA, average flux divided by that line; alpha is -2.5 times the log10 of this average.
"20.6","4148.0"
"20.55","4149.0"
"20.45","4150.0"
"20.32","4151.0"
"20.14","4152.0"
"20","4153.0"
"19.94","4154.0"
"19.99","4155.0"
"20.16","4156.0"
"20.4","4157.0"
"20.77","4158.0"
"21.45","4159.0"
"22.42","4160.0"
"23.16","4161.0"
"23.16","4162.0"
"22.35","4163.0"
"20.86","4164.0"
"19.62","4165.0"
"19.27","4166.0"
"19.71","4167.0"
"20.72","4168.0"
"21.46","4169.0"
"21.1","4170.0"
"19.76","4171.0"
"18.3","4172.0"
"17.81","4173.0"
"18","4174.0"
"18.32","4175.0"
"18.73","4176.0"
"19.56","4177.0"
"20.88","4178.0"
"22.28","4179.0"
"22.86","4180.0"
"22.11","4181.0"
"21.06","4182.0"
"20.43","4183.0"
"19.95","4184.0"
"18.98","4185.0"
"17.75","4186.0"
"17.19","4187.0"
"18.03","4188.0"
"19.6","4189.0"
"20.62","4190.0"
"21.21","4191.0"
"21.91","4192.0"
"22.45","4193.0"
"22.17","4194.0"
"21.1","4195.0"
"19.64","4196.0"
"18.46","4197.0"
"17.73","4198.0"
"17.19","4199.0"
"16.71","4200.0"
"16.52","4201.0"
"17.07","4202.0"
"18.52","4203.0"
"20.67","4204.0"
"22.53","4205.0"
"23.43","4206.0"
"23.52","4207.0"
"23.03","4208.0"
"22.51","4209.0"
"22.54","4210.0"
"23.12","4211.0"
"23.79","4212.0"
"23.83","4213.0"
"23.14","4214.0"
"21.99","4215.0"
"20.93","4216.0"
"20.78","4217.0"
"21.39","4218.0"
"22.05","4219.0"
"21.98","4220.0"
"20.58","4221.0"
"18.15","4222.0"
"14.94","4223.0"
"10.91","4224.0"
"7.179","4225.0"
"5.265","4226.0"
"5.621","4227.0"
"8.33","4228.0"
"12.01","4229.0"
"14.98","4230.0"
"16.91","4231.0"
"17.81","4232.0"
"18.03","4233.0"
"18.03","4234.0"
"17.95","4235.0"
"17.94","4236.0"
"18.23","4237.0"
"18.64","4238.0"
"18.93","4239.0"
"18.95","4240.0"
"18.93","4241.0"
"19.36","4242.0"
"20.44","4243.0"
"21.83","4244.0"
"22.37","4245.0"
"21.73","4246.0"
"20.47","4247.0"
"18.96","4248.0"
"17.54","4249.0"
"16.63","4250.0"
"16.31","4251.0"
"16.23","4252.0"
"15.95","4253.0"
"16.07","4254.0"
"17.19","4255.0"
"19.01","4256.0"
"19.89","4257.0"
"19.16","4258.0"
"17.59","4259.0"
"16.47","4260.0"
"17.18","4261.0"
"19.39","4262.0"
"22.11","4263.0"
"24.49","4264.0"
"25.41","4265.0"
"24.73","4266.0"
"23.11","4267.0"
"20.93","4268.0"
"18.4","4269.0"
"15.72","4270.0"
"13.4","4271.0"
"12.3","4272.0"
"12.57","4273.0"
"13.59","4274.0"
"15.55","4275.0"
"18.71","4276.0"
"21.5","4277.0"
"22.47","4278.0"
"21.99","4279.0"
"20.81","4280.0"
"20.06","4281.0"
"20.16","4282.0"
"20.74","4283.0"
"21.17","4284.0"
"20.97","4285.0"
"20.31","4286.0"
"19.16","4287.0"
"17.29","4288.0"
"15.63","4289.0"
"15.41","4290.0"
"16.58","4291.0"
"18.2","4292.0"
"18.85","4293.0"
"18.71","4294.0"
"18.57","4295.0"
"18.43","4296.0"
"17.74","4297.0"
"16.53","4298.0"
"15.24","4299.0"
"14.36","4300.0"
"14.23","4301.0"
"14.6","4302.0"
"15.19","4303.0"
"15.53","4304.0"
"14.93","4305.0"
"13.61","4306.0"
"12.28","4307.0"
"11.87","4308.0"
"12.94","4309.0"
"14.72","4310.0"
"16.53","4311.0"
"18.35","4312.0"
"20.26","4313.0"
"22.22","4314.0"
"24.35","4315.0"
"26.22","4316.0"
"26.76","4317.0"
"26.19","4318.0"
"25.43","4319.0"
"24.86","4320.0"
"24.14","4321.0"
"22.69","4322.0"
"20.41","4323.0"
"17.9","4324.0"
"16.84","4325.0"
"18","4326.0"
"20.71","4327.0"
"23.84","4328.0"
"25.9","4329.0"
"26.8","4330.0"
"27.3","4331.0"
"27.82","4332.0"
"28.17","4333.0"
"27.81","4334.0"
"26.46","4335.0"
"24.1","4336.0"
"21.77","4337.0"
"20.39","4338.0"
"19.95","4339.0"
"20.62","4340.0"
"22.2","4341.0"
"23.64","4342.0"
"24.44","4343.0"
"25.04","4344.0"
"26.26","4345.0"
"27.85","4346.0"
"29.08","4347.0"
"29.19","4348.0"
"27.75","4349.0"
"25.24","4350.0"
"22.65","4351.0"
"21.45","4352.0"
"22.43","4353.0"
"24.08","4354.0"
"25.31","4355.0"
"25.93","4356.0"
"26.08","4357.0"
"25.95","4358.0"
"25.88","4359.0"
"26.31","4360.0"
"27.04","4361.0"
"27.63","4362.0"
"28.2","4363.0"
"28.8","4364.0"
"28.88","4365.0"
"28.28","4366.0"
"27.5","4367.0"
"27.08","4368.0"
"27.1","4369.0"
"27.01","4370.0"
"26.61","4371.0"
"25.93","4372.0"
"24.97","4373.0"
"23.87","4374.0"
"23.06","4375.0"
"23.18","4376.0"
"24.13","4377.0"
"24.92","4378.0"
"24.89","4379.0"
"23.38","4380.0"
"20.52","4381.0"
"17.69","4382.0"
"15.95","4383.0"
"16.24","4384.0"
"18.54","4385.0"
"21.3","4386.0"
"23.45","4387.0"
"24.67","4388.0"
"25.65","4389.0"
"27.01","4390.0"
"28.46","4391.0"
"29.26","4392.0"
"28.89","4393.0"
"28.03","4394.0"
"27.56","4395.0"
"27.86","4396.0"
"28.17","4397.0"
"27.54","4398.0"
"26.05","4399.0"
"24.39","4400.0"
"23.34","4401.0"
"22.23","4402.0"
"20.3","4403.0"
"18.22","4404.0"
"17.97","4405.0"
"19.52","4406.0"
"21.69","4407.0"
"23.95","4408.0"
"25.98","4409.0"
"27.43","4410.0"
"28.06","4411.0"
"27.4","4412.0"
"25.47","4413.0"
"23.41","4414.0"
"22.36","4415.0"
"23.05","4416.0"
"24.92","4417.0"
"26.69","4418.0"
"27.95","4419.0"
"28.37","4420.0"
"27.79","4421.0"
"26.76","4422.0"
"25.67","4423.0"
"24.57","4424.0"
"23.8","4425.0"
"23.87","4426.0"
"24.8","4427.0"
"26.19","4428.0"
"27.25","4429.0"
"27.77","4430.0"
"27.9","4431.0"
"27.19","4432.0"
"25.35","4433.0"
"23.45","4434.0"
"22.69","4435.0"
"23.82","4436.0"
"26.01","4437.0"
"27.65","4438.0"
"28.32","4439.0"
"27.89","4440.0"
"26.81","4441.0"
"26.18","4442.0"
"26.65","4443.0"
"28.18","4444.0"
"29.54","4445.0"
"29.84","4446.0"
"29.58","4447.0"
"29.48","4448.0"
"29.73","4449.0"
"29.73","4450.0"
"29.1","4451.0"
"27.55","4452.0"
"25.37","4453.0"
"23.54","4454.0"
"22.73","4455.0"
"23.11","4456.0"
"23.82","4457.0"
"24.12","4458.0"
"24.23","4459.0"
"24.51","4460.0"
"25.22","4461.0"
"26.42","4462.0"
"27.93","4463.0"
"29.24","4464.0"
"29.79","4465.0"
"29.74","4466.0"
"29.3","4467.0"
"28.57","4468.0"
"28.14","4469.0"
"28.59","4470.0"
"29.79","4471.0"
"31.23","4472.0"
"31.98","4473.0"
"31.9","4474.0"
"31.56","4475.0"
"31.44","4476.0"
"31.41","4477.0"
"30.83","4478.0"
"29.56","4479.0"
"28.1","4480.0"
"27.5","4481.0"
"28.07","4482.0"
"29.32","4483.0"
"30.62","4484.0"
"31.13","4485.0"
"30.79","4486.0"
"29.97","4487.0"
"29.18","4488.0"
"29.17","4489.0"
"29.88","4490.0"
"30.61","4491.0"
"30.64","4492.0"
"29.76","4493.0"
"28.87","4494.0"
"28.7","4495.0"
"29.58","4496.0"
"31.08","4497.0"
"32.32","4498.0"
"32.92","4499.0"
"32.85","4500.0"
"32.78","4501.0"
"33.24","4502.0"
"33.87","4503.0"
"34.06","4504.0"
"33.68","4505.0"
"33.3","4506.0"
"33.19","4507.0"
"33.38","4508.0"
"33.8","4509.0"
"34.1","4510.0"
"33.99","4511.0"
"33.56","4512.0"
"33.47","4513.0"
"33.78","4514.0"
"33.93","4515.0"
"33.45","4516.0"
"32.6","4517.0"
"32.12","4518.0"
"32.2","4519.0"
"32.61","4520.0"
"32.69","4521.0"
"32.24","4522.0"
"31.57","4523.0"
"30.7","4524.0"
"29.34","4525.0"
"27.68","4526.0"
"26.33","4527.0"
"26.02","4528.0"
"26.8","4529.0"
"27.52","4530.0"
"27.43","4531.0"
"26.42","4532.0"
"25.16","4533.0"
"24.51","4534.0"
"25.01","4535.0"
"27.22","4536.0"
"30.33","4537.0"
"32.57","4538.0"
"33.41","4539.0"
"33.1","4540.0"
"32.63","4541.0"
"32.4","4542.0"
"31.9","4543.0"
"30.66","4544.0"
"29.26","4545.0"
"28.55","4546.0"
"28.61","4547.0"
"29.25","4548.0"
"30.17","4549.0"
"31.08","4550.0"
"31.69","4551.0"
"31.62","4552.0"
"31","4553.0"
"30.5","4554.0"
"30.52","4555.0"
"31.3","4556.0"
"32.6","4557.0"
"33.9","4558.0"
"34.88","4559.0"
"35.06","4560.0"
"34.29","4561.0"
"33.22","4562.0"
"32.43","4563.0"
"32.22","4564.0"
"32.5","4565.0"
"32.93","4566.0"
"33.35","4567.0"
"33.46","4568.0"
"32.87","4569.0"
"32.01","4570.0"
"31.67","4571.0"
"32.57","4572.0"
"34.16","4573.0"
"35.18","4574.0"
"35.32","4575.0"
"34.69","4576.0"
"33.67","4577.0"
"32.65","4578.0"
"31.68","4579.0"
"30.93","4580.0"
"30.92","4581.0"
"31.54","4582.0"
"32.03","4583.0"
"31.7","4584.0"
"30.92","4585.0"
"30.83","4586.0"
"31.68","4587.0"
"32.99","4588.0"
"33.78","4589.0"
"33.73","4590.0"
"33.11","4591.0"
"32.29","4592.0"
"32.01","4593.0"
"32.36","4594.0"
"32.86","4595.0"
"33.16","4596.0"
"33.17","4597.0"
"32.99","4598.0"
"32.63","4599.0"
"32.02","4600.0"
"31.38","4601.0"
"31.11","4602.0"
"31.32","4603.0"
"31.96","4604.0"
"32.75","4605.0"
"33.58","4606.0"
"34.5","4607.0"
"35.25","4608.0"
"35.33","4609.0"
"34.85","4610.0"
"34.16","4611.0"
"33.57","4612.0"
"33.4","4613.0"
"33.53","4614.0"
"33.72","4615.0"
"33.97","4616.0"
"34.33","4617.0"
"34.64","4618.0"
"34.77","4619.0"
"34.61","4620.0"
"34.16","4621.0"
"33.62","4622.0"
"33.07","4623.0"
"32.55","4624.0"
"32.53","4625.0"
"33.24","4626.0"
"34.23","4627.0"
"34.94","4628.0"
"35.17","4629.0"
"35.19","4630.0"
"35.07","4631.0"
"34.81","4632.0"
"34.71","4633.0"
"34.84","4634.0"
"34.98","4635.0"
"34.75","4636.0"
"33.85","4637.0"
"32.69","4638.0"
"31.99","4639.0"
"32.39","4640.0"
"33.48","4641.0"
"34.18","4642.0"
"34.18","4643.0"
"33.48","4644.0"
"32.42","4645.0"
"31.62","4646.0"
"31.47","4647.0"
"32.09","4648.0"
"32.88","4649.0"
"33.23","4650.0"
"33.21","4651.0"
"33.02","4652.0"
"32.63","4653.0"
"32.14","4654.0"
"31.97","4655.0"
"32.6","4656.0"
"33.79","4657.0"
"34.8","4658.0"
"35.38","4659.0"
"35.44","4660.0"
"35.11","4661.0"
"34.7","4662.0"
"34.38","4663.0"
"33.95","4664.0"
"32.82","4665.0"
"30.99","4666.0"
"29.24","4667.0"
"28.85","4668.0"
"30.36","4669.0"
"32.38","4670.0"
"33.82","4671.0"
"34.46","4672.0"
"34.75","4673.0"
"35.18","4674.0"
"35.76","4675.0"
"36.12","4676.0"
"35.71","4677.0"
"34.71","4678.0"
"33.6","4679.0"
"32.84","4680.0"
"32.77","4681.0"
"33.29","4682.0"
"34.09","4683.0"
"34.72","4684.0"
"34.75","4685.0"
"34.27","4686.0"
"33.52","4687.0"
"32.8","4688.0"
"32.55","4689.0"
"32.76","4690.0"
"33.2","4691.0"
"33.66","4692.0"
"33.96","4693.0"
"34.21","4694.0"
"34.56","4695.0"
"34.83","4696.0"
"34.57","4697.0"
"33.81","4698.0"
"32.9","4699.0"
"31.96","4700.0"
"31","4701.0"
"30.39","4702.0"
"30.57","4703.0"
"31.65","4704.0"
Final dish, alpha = -0.179 mag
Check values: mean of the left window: 21.3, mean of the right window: 33.6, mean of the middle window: 33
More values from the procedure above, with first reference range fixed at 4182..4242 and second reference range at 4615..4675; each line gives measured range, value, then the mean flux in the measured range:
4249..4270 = 0.06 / 19.2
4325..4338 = -0.07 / 24.4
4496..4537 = -0.07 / 31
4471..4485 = -0.09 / 30.3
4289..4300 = 0.24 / 17.2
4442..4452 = -0.08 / 28.9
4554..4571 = -0.07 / 32.9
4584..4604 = -0.02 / 32.3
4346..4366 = -0.12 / 26.3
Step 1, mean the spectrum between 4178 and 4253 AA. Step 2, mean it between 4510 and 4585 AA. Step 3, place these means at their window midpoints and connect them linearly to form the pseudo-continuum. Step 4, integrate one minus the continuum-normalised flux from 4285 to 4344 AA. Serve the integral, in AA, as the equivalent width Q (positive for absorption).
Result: 6.8 AA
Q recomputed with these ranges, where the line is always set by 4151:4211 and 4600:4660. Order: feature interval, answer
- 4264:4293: 5.3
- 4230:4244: 2.2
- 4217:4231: 4.6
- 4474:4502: -1.0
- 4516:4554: 1.1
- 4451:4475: 1.1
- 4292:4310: 6.3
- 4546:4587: -0.7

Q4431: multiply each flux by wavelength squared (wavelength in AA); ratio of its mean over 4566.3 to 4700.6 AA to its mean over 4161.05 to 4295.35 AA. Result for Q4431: 2.1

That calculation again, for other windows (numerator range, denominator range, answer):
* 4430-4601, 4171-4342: 1.77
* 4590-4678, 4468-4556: 1.15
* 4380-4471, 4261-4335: 1.38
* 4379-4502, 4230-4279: 1.57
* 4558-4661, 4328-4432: 1.47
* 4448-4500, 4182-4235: 1.74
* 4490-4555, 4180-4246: 1.88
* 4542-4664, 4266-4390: 1.72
